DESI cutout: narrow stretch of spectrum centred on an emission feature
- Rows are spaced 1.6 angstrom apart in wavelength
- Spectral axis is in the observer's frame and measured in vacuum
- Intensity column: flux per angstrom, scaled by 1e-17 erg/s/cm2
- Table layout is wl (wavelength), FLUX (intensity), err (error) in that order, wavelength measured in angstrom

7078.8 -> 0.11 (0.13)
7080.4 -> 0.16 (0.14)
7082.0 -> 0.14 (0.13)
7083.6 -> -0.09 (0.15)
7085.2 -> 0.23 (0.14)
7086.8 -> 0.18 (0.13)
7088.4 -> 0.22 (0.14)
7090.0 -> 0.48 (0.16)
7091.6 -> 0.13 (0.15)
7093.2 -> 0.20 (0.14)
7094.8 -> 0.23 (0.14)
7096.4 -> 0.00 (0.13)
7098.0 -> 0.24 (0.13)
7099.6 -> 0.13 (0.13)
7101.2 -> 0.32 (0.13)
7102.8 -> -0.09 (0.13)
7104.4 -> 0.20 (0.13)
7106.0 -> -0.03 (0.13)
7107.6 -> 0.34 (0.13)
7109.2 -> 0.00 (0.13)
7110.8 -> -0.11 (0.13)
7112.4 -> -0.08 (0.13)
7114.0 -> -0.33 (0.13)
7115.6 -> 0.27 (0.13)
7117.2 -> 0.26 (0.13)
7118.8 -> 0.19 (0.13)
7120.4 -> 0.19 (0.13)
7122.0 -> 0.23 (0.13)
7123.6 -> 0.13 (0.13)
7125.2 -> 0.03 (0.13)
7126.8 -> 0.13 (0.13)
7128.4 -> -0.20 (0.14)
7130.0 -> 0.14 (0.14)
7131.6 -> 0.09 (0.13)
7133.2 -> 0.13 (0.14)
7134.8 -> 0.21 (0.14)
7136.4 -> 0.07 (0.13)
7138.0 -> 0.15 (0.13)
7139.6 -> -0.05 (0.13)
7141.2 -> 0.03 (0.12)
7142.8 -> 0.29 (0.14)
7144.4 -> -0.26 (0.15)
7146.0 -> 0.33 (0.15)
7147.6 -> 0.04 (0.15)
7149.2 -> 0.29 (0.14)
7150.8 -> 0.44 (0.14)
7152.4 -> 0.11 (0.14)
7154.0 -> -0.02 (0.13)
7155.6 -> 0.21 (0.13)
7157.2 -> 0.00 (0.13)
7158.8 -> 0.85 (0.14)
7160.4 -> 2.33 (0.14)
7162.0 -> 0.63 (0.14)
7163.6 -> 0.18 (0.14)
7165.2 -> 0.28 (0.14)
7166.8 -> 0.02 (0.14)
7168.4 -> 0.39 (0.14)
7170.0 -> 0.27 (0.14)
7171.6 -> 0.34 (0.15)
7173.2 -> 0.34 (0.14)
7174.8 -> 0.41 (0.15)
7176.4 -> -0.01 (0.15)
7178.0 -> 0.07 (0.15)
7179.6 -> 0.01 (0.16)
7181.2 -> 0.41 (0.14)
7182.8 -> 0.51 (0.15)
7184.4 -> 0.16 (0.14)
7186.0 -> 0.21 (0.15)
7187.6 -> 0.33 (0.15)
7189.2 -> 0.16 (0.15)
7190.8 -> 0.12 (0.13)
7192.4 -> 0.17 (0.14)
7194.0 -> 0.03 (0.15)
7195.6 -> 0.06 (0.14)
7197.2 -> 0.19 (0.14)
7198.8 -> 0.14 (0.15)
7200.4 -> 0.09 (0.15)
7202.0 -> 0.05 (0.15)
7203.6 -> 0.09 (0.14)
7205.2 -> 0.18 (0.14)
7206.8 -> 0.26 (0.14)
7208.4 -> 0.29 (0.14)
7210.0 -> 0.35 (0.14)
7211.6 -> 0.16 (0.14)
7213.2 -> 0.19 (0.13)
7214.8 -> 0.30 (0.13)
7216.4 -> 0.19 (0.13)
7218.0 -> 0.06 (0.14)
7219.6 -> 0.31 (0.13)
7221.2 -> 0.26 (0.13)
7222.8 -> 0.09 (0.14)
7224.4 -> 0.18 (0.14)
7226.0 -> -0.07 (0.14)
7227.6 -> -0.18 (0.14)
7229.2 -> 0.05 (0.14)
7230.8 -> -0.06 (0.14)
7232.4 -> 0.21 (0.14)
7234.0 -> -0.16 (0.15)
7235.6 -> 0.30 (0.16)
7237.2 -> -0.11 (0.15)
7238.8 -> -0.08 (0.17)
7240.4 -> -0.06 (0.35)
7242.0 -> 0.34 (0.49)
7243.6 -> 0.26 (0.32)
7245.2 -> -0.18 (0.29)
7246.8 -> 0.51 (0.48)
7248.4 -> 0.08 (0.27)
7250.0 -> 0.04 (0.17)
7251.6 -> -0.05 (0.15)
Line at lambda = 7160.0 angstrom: Halpha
